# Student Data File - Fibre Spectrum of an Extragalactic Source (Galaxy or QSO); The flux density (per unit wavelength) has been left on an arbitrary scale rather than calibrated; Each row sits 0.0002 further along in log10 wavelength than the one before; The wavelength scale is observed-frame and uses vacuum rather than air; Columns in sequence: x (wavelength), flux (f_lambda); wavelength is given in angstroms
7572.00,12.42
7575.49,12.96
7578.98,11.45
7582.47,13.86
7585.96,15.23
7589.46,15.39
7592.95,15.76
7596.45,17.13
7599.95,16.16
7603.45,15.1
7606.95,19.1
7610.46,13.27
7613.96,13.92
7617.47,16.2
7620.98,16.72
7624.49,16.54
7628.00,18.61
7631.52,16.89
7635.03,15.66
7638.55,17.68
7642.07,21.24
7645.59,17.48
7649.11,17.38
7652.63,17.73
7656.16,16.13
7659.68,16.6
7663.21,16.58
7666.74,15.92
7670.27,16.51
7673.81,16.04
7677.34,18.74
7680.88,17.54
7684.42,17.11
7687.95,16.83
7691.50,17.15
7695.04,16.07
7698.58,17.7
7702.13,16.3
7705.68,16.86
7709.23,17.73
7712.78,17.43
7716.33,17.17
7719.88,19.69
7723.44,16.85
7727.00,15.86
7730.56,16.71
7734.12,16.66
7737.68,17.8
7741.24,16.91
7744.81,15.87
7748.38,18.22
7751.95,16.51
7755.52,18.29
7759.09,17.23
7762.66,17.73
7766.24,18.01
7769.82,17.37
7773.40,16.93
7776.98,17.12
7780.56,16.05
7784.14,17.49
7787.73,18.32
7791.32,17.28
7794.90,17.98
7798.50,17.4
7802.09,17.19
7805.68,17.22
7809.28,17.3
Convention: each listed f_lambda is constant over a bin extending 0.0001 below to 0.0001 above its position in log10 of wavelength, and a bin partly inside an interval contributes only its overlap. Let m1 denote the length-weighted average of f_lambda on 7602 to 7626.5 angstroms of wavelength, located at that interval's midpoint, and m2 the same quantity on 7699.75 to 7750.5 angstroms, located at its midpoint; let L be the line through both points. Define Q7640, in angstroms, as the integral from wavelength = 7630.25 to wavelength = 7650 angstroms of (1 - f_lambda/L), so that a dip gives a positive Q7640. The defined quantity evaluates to -1.93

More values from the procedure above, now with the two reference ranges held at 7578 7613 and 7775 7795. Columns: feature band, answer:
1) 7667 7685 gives -1.03 angstroms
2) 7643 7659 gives -1.47 angstroms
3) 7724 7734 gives 0.19 angstroms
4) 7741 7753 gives 0.02 angstroms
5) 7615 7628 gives -0.88 angstroms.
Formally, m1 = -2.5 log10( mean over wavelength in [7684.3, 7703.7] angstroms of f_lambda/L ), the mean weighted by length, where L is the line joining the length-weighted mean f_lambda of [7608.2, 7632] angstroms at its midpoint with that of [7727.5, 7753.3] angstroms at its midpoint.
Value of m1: -0.02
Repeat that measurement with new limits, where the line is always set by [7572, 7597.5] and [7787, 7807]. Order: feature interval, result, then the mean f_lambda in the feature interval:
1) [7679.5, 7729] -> -0.07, 17.2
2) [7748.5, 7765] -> -0.04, 17.5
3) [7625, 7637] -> -0.13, 17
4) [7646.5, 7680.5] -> -0.09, 16.9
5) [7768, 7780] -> 0.01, 17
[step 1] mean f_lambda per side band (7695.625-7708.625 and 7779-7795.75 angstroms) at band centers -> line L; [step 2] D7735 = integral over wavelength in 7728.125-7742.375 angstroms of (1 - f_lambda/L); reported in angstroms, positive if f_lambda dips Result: 0.1 angstroms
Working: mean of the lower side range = 16.9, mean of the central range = 17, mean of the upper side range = 17.4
